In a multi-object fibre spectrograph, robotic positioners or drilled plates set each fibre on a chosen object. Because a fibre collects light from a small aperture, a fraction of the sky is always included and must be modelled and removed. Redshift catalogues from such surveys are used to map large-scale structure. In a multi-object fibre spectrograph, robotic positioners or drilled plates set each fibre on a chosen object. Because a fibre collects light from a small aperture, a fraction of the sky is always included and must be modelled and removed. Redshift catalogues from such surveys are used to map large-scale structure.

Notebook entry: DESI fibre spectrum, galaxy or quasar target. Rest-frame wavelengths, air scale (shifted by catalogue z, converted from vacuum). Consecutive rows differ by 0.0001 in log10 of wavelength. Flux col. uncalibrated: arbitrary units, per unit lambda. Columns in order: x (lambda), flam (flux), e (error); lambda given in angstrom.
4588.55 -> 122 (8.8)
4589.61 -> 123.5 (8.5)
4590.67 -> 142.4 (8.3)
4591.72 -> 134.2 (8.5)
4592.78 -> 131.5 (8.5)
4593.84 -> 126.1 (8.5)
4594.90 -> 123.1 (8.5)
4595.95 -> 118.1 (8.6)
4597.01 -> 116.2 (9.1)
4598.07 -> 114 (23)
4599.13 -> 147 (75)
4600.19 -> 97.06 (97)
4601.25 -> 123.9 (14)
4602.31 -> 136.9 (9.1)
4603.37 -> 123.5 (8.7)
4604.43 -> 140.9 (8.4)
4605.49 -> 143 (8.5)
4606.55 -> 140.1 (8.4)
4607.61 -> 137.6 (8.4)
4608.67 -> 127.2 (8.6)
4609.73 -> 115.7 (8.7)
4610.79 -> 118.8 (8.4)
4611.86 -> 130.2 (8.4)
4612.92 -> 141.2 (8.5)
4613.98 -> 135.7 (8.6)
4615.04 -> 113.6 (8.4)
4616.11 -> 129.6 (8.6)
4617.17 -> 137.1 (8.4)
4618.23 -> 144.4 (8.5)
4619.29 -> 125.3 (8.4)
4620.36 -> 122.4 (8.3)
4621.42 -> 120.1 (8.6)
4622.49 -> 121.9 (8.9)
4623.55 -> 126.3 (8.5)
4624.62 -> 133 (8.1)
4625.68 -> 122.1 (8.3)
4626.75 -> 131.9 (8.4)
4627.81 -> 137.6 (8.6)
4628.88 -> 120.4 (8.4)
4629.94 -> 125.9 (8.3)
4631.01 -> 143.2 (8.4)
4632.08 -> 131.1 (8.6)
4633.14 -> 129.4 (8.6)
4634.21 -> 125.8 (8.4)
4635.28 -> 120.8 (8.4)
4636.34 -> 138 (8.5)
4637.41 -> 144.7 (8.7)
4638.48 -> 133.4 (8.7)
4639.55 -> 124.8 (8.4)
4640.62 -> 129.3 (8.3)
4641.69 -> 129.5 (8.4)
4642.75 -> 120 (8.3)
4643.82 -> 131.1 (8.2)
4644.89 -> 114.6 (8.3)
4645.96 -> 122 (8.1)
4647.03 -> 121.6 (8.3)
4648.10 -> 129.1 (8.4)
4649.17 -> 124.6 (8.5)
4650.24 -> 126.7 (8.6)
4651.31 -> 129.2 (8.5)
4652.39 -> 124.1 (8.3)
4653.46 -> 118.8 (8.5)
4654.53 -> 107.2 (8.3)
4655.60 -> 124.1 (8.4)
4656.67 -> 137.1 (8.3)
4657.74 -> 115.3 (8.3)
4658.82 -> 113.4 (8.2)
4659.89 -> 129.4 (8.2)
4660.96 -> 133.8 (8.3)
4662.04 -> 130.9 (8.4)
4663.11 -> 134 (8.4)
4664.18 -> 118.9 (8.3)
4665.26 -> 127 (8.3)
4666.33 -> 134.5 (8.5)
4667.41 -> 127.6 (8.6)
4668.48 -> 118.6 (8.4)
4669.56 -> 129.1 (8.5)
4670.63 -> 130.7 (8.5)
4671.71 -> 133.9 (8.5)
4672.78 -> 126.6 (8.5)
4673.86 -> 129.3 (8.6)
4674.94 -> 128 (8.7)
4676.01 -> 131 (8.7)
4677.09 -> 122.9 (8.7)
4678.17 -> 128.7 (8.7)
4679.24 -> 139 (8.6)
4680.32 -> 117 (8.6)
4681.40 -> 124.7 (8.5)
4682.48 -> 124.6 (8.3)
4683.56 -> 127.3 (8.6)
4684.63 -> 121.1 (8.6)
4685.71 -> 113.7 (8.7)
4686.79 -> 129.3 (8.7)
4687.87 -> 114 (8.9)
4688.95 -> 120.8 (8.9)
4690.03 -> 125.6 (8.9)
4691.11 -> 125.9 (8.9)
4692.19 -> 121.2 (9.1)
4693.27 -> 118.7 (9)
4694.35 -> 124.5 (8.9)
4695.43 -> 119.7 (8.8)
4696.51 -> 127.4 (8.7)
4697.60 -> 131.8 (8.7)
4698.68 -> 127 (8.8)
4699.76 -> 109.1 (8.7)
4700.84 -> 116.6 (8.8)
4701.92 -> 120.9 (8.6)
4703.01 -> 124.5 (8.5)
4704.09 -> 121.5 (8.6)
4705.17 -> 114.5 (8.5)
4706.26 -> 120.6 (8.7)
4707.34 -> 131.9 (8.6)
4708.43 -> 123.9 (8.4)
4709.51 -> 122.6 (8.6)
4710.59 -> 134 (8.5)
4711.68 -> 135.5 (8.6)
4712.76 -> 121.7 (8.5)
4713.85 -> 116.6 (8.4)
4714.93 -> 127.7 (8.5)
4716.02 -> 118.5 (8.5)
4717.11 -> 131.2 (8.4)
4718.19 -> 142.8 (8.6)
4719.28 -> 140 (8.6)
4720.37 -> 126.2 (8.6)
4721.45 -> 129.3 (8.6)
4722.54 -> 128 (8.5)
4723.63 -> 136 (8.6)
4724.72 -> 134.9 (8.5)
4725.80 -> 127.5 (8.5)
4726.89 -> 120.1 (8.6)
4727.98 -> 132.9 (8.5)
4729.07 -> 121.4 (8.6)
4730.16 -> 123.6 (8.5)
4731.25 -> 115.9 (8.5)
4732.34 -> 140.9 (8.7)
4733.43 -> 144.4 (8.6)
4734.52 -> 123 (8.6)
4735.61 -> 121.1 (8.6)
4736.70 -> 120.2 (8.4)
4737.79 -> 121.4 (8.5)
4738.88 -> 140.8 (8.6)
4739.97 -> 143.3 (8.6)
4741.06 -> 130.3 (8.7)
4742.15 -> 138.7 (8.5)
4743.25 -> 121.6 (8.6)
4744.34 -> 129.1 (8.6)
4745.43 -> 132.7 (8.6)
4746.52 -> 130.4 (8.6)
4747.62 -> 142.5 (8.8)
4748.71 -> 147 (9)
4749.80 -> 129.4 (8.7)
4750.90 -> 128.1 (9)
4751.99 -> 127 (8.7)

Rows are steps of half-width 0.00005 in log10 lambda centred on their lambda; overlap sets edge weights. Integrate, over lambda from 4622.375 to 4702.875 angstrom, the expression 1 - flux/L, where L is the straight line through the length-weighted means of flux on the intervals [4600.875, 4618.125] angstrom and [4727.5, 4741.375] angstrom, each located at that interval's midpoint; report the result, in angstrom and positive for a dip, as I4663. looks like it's 2.8 angstrom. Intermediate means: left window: 131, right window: 129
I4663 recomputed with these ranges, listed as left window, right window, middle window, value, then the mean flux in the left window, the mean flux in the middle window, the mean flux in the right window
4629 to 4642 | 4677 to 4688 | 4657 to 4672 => -0.02 angstrom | 131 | 127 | 124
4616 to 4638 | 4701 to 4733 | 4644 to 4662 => 0.79 angstrom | 130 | 124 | 127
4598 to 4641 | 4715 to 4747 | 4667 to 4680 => 0.11 angstrom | 130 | 129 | 130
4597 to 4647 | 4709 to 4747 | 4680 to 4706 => 1.47 angstrom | 129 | 122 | 129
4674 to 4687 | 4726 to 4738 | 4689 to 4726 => 0.03 angstrom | 126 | 126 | 126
